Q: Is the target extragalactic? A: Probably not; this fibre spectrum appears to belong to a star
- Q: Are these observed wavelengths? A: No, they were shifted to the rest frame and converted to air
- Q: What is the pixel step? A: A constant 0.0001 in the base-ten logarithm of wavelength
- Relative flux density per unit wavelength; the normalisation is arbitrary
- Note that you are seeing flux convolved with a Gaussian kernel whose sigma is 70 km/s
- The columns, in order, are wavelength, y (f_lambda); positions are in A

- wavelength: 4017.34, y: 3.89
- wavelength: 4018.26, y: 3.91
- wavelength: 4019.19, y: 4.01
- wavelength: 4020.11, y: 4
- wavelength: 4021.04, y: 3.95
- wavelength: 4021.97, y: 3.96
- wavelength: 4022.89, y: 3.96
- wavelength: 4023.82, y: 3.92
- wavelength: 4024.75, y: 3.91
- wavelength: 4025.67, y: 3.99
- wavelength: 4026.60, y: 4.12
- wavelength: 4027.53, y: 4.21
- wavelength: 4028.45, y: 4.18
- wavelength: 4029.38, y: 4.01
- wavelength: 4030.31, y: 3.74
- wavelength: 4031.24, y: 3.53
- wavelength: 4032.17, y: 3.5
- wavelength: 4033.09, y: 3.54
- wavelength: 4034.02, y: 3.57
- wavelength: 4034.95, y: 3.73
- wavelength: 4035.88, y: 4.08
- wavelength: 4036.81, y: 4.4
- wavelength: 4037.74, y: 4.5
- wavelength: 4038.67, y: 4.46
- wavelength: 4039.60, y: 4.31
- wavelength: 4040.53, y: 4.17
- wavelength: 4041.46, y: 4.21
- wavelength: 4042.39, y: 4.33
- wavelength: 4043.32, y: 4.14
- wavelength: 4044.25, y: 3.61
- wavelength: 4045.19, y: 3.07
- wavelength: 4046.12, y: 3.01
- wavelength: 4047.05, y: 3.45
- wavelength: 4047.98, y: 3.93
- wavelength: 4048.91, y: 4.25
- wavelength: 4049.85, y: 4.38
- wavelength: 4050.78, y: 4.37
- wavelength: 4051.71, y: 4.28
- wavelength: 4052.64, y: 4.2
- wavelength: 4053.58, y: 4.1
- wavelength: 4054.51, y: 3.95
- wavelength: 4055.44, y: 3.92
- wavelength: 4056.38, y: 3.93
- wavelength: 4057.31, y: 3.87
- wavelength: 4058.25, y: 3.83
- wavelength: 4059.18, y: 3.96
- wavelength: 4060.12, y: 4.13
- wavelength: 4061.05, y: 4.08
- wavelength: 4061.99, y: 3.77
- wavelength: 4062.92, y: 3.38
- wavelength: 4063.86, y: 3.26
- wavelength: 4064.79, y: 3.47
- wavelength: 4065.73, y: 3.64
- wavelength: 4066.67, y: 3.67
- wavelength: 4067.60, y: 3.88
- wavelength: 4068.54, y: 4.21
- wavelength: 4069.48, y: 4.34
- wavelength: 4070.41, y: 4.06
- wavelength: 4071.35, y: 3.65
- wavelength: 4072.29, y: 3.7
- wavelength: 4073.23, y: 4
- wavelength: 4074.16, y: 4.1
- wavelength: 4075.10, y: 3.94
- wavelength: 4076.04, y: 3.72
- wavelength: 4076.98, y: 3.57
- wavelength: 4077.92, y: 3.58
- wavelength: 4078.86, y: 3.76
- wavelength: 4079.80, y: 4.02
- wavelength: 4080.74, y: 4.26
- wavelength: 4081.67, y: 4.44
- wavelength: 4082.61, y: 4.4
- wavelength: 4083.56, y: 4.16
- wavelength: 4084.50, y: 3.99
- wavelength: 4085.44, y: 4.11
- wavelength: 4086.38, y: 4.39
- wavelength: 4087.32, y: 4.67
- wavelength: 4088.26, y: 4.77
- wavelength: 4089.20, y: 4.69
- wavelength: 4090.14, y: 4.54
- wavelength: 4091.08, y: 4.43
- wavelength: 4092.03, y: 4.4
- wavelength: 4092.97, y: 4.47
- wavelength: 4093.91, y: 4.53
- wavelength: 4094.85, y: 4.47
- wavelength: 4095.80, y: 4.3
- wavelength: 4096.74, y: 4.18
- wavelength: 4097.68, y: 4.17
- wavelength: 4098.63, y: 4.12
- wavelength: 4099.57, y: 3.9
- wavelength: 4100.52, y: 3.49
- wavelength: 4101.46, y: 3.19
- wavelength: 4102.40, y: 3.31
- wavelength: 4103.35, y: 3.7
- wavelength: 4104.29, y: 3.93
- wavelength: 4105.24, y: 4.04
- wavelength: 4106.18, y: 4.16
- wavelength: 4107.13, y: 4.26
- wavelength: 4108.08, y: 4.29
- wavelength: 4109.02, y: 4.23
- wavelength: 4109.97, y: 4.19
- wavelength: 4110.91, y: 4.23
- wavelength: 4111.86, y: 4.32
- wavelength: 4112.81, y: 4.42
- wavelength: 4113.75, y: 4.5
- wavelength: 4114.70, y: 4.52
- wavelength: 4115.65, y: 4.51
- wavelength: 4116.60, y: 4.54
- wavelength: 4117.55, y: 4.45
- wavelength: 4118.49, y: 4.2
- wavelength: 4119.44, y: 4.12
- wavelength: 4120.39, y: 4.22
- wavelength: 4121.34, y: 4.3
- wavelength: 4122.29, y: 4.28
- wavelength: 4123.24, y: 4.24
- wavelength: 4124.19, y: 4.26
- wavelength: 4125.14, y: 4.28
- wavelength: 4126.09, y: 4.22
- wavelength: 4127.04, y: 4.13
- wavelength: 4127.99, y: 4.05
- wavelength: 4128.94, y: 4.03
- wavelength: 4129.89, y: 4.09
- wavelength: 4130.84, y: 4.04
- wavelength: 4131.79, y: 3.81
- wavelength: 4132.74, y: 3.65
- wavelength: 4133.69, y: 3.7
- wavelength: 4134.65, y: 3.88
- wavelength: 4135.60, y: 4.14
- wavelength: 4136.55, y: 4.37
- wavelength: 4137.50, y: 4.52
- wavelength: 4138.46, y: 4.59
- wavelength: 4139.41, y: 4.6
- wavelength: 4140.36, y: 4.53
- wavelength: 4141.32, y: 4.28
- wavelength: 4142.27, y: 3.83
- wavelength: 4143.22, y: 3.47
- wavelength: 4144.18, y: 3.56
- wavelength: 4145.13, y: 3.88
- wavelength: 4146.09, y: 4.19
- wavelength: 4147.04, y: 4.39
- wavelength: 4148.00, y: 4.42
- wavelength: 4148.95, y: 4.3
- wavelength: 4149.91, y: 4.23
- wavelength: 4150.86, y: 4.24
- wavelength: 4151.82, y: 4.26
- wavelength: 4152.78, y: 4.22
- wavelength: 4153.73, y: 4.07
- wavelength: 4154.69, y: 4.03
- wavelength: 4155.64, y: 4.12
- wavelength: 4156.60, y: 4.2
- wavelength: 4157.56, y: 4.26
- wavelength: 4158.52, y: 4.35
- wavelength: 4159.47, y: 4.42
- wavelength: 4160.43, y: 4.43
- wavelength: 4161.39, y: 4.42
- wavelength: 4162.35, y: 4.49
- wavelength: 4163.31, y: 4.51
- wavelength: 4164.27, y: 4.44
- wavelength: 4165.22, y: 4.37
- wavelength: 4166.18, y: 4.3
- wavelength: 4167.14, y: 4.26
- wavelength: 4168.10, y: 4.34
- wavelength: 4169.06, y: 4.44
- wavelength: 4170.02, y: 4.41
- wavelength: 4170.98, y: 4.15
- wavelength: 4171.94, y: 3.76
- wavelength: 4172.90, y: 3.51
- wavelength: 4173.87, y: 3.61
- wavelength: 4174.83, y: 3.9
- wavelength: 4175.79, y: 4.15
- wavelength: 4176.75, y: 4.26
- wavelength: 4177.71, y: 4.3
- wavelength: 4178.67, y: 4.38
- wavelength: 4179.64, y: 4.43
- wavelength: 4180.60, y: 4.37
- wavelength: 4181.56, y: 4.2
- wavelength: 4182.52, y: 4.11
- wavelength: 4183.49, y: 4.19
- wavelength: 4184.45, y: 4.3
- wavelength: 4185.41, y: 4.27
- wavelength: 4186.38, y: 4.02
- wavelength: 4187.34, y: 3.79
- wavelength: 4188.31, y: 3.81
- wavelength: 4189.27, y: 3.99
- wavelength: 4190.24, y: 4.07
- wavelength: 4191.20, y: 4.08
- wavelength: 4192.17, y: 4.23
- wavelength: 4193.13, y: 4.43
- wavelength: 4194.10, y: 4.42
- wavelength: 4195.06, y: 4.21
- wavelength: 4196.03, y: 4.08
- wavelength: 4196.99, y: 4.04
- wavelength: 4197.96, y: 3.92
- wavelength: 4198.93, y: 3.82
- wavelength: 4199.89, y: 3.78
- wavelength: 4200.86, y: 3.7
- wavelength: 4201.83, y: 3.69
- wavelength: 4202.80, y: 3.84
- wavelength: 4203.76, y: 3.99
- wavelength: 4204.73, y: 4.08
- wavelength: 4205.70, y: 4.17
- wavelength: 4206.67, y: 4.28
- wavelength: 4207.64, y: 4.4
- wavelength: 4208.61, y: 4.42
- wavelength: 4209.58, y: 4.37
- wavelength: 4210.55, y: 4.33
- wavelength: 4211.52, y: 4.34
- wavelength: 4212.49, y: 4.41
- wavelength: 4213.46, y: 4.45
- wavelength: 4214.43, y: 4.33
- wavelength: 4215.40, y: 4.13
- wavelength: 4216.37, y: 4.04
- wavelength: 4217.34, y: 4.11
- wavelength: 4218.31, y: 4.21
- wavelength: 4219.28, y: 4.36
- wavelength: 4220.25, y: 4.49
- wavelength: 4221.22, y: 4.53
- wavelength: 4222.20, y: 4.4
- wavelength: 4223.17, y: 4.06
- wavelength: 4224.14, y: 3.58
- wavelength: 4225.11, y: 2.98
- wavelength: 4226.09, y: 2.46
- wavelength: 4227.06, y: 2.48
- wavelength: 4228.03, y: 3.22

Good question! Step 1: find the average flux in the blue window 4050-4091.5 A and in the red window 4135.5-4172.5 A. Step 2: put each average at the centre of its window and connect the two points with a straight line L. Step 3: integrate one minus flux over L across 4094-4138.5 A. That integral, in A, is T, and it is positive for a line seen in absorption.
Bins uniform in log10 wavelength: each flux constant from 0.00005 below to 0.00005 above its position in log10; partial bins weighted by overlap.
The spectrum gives 0.14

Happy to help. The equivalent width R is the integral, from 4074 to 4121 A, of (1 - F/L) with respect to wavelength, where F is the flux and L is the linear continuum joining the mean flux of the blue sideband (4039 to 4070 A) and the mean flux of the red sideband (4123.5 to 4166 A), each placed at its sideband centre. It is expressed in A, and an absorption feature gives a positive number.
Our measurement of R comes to -1.5 A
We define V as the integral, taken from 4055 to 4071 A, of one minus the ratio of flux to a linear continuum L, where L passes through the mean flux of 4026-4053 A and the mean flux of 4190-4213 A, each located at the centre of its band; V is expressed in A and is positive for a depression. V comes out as 0.6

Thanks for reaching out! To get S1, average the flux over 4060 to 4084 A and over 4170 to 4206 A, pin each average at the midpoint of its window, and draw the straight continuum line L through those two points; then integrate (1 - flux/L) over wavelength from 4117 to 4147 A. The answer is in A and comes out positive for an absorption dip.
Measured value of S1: -1.16 A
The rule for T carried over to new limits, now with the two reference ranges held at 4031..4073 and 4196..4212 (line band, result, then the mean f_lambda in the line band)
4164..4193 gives -0.7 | 4.15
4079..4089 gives -0.9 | 4.31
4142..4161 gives -0.6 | 4.15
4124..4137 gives -0.2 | 4.04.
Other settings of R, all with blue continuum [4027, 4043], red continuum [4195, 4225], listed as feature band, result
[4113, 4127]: -0.8 A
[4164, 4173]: -0.2 A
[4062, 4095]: -0.1 A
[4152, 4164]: -0.6 A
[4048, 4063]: 0.0 A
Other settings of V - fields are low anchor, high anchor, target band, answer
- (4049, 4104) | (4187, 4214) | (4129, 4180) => -1.2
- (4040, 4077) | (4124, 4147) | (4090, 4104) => -0.3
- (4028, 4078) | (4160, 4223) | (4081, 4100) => -1.8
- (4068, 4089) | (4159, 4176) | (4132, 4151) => 0.2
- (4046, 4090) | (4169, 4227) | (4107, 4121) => -1.1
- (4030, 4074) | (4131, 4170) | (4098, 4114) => 0.3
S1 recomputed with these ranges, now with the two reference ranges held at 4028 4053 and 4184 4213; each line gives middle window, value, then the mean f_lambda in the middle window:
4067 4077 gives 0.1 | 3.94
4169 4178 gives 0.1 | 4.02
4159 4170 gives -0.9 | 4.4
